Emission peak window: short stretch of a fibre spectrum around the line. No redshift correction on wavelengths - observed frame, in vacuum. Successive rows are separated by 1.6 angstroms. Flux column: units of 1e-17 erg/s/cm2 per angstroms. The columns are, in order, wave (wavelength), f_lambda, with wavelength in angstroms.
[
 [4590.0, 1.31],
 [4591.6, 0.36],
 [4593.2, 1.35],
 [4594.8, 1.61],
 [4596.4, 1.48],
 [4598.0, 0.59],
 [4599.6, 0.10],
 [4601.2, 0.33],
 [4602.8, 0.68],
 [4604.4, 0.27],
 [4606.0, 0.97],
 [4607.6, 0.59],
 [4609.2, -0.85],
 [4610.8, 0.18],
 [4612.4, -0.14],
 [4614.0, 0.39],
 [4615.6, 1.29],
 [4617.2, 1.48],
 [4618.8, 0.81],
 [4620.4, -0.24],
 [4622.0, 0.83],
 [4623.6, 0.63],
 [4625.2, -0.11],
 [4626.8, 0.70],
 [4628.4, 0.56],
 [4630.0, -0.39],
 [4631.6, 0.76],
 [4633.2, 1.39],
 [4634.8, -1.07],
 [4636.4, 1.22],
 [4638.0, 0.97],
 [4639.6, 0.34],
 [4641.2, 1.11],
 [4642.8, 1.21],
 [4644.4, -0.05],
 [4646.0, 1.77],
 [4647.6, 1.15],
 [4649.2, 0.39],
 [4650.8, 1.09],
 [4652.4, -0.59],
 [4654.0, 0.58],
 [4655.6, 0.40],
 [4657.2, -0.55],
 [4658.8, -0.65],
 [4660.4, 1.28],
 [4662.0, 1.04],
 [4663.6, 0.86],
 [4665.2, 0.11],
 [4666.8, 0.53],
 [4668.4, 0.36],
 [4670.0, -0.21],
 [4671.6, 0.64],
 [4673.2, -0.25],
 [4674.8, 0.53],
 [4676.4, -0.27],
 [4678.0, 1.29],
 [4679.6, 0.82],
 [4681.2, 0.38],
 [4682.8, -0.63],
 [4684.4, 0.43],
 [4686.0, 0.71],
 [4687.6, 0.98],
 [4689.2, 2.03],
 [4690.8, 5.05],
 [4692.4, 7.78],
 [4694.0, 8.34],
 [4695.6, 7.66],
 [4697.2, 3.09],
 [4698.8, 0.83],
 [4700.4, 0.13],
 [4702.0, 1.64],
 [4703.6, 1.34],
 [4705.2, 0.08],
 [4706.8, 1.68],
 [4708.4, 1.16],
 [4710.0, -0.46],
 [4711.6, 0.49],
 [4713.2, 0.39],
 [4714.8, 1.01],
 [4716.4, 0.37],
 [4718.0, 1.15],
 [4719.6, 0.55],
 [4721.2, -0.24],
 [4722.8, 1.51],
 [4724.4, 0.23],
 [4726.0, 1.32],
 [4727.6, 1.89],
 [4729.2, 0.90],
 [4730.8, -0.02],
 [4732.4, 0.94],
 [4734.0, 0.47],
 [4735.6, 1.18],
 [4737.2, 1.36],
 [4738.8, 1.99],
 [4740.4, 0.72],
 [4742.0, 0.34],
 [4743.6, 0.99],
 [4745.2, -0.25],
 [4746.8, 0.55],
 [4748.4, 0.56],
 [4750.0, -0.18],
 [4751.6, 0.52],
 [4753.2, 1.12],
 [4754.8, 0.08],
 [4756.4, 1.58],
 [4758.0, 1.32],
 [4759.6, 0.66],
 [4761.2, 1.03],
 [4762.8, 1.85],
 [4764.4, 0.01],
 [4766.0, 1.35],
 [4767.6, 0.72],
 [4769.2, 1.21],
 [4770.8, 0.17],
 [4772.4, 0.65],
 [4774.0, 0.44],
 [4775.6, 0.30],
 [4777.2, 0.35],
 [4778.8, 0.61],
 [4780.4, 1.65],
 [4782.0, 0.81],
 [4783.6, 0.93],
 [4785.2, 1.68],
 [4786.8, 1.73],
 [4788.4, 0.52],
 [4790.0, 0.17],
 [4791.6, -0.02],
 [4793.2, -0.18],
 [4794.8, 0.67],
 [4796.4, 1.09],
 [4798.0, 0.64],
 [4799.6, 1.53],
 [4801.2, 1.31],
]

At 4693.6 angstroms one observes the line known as [O II] 3727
